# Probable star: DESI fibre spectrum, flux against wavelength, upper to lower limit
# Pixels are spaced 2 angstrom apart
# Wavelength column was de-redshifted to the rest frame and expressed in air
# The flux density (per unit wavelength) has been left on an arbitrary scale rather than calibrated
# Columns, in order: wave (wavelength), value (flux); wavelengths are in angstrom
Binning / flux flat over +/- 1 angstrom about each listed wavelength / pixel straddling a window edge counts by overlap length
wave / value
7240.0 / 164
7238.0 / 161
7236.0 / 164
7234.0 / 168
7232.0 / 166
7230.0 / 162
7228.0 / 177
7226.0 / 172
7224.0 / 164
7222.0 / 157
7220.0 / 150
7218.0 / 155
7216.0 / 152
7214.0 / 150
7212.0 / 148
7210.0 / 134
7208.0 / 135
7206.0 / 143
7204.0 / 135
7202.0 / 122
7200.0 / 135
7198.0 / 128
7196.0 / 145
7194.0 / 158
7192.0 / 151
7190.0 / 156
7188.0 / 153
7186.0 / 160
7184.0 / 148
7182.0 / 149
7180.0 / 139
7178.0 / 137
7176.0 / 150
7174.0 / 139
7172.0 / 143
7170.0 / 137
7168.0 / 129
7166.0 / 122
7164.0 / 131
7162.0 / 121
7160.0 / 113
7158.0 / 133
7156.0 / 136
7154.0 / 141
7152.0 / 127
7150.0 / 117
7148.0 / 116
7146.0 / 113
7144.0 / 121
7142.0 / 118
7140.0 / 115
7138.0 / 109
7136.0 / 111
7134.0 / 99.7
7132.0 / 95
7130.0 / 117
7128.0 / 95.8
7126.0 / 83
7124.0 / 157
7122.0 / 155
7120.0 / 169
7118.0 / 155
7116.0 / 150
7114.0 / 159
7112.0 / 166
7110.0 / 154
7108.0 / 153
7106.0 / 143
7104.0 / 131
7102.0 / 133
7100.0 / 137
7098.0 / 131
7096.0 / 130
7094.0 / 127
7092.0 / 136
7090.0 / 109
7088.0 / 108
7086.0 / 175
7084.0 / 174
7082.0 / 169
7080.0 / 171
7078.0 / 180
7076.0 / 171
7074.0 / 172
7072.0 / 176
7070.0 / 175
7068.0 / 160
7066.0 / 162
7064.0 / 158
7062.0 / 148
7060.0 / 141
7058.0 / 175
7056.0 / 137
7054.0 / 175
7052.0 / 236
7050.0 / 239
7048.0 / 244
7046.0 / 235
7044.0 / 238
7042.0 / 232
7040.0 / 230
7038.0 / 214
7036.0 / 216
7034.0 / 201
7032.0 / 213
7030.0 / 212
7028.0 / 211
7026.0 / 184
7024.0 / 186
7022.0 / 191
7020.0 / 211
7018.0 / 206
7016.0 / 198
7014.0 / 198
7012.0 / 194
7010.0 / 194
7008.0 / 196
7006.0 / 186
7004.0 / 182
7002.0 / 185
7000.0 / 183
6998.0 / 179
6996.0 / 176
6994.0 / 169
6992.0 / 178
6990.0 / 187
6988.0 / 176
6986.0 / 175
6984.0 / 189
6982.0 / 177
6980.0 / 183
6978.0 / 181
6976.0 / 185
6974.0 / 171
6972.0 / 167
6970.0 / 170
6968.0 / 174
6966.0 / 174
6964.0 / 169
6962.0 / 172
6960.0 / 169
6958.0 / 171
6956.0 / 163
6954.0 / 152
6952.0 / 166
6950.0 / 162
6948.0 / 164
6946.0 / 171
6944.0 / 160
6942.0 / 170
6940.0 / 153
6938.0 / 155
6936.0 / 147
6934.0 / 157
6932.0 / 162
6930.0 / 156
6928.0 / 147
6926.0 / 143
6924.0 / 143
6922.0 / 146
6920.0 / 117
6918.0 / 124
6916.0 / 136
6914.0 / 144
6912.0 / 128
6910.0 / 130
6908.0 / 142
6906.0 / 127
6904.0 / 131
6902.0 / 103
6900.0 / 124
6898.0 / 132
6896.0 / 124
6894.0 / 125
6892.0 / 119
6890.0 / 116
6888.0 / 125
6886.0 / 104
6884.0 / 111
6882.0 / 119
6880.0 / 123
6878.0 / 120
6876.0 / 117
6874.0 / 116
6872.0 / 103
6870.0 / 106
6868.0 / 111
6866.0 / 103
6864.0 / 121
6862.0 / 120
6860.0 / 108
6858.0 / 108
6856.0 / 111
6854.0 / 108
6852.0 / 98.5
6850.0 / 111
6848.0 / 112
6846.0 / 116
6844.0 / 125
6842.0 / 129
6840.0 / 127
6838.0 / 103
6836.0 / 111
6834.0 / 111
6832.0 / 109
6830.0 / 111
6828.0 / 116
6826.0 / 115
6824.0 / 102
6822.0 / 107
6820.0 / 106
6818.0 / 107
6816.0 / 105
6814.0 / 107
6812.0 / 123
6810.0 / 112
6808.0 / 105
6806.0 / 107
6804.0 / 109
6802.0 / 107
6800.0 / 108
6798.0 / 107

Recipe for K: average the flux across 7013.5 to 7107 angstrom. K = 179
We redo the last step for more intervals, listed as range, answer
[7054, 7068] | 156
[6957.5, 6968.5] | 171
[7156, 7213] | 139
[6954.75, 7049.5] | 192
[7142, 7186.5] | 132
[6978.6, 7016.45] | 184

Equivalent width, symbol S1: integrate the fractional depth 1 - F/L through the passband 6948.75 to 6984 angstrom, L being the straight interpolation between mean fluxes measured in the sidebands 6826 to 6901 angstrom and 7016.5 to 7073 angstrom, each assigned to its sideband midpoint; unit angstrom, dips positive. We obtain -2.2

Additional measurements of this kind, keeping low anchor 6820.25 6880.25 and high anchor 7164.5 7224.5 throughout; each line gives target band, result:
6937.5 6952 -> -4.98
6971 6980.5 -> -4.08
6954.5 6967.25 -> -4.84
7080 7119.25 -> -2.86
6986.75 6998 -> -4.66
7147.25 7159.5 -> 1.06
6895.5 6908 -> -0.84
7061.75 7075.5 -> -3.45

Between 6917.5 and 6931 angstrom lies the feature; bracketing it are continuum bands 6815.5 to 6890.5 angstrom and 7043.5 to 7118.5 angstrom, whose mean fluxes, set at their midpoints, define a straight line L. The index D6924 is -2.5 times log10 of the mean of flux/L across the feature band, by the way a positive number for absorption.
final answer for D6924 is -0.09 mag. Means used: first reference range 112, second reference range 164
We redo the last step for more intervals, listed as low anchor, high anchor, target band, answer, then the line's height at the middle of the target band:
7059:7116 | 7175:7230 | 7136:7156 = 0.24 mag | 150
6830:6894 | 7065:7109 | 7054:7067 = -0.06 mag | 147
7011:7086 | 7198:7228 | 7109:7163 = 0.30 mag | 168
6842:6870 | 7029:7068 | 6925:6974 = -0.05 mag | 154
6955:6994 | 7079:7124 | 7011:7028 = -0.19 mag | 165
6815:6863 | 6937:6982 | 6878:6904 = 0.14 mag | 136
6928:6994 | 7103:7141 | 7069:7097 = -0.10 mag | 141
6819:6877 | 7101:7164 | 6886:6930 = -0.13 mag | 115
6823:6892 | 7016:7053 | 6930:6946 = 0.01 mag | 160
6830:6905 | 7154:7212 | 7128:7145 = 0.23 mag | 135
